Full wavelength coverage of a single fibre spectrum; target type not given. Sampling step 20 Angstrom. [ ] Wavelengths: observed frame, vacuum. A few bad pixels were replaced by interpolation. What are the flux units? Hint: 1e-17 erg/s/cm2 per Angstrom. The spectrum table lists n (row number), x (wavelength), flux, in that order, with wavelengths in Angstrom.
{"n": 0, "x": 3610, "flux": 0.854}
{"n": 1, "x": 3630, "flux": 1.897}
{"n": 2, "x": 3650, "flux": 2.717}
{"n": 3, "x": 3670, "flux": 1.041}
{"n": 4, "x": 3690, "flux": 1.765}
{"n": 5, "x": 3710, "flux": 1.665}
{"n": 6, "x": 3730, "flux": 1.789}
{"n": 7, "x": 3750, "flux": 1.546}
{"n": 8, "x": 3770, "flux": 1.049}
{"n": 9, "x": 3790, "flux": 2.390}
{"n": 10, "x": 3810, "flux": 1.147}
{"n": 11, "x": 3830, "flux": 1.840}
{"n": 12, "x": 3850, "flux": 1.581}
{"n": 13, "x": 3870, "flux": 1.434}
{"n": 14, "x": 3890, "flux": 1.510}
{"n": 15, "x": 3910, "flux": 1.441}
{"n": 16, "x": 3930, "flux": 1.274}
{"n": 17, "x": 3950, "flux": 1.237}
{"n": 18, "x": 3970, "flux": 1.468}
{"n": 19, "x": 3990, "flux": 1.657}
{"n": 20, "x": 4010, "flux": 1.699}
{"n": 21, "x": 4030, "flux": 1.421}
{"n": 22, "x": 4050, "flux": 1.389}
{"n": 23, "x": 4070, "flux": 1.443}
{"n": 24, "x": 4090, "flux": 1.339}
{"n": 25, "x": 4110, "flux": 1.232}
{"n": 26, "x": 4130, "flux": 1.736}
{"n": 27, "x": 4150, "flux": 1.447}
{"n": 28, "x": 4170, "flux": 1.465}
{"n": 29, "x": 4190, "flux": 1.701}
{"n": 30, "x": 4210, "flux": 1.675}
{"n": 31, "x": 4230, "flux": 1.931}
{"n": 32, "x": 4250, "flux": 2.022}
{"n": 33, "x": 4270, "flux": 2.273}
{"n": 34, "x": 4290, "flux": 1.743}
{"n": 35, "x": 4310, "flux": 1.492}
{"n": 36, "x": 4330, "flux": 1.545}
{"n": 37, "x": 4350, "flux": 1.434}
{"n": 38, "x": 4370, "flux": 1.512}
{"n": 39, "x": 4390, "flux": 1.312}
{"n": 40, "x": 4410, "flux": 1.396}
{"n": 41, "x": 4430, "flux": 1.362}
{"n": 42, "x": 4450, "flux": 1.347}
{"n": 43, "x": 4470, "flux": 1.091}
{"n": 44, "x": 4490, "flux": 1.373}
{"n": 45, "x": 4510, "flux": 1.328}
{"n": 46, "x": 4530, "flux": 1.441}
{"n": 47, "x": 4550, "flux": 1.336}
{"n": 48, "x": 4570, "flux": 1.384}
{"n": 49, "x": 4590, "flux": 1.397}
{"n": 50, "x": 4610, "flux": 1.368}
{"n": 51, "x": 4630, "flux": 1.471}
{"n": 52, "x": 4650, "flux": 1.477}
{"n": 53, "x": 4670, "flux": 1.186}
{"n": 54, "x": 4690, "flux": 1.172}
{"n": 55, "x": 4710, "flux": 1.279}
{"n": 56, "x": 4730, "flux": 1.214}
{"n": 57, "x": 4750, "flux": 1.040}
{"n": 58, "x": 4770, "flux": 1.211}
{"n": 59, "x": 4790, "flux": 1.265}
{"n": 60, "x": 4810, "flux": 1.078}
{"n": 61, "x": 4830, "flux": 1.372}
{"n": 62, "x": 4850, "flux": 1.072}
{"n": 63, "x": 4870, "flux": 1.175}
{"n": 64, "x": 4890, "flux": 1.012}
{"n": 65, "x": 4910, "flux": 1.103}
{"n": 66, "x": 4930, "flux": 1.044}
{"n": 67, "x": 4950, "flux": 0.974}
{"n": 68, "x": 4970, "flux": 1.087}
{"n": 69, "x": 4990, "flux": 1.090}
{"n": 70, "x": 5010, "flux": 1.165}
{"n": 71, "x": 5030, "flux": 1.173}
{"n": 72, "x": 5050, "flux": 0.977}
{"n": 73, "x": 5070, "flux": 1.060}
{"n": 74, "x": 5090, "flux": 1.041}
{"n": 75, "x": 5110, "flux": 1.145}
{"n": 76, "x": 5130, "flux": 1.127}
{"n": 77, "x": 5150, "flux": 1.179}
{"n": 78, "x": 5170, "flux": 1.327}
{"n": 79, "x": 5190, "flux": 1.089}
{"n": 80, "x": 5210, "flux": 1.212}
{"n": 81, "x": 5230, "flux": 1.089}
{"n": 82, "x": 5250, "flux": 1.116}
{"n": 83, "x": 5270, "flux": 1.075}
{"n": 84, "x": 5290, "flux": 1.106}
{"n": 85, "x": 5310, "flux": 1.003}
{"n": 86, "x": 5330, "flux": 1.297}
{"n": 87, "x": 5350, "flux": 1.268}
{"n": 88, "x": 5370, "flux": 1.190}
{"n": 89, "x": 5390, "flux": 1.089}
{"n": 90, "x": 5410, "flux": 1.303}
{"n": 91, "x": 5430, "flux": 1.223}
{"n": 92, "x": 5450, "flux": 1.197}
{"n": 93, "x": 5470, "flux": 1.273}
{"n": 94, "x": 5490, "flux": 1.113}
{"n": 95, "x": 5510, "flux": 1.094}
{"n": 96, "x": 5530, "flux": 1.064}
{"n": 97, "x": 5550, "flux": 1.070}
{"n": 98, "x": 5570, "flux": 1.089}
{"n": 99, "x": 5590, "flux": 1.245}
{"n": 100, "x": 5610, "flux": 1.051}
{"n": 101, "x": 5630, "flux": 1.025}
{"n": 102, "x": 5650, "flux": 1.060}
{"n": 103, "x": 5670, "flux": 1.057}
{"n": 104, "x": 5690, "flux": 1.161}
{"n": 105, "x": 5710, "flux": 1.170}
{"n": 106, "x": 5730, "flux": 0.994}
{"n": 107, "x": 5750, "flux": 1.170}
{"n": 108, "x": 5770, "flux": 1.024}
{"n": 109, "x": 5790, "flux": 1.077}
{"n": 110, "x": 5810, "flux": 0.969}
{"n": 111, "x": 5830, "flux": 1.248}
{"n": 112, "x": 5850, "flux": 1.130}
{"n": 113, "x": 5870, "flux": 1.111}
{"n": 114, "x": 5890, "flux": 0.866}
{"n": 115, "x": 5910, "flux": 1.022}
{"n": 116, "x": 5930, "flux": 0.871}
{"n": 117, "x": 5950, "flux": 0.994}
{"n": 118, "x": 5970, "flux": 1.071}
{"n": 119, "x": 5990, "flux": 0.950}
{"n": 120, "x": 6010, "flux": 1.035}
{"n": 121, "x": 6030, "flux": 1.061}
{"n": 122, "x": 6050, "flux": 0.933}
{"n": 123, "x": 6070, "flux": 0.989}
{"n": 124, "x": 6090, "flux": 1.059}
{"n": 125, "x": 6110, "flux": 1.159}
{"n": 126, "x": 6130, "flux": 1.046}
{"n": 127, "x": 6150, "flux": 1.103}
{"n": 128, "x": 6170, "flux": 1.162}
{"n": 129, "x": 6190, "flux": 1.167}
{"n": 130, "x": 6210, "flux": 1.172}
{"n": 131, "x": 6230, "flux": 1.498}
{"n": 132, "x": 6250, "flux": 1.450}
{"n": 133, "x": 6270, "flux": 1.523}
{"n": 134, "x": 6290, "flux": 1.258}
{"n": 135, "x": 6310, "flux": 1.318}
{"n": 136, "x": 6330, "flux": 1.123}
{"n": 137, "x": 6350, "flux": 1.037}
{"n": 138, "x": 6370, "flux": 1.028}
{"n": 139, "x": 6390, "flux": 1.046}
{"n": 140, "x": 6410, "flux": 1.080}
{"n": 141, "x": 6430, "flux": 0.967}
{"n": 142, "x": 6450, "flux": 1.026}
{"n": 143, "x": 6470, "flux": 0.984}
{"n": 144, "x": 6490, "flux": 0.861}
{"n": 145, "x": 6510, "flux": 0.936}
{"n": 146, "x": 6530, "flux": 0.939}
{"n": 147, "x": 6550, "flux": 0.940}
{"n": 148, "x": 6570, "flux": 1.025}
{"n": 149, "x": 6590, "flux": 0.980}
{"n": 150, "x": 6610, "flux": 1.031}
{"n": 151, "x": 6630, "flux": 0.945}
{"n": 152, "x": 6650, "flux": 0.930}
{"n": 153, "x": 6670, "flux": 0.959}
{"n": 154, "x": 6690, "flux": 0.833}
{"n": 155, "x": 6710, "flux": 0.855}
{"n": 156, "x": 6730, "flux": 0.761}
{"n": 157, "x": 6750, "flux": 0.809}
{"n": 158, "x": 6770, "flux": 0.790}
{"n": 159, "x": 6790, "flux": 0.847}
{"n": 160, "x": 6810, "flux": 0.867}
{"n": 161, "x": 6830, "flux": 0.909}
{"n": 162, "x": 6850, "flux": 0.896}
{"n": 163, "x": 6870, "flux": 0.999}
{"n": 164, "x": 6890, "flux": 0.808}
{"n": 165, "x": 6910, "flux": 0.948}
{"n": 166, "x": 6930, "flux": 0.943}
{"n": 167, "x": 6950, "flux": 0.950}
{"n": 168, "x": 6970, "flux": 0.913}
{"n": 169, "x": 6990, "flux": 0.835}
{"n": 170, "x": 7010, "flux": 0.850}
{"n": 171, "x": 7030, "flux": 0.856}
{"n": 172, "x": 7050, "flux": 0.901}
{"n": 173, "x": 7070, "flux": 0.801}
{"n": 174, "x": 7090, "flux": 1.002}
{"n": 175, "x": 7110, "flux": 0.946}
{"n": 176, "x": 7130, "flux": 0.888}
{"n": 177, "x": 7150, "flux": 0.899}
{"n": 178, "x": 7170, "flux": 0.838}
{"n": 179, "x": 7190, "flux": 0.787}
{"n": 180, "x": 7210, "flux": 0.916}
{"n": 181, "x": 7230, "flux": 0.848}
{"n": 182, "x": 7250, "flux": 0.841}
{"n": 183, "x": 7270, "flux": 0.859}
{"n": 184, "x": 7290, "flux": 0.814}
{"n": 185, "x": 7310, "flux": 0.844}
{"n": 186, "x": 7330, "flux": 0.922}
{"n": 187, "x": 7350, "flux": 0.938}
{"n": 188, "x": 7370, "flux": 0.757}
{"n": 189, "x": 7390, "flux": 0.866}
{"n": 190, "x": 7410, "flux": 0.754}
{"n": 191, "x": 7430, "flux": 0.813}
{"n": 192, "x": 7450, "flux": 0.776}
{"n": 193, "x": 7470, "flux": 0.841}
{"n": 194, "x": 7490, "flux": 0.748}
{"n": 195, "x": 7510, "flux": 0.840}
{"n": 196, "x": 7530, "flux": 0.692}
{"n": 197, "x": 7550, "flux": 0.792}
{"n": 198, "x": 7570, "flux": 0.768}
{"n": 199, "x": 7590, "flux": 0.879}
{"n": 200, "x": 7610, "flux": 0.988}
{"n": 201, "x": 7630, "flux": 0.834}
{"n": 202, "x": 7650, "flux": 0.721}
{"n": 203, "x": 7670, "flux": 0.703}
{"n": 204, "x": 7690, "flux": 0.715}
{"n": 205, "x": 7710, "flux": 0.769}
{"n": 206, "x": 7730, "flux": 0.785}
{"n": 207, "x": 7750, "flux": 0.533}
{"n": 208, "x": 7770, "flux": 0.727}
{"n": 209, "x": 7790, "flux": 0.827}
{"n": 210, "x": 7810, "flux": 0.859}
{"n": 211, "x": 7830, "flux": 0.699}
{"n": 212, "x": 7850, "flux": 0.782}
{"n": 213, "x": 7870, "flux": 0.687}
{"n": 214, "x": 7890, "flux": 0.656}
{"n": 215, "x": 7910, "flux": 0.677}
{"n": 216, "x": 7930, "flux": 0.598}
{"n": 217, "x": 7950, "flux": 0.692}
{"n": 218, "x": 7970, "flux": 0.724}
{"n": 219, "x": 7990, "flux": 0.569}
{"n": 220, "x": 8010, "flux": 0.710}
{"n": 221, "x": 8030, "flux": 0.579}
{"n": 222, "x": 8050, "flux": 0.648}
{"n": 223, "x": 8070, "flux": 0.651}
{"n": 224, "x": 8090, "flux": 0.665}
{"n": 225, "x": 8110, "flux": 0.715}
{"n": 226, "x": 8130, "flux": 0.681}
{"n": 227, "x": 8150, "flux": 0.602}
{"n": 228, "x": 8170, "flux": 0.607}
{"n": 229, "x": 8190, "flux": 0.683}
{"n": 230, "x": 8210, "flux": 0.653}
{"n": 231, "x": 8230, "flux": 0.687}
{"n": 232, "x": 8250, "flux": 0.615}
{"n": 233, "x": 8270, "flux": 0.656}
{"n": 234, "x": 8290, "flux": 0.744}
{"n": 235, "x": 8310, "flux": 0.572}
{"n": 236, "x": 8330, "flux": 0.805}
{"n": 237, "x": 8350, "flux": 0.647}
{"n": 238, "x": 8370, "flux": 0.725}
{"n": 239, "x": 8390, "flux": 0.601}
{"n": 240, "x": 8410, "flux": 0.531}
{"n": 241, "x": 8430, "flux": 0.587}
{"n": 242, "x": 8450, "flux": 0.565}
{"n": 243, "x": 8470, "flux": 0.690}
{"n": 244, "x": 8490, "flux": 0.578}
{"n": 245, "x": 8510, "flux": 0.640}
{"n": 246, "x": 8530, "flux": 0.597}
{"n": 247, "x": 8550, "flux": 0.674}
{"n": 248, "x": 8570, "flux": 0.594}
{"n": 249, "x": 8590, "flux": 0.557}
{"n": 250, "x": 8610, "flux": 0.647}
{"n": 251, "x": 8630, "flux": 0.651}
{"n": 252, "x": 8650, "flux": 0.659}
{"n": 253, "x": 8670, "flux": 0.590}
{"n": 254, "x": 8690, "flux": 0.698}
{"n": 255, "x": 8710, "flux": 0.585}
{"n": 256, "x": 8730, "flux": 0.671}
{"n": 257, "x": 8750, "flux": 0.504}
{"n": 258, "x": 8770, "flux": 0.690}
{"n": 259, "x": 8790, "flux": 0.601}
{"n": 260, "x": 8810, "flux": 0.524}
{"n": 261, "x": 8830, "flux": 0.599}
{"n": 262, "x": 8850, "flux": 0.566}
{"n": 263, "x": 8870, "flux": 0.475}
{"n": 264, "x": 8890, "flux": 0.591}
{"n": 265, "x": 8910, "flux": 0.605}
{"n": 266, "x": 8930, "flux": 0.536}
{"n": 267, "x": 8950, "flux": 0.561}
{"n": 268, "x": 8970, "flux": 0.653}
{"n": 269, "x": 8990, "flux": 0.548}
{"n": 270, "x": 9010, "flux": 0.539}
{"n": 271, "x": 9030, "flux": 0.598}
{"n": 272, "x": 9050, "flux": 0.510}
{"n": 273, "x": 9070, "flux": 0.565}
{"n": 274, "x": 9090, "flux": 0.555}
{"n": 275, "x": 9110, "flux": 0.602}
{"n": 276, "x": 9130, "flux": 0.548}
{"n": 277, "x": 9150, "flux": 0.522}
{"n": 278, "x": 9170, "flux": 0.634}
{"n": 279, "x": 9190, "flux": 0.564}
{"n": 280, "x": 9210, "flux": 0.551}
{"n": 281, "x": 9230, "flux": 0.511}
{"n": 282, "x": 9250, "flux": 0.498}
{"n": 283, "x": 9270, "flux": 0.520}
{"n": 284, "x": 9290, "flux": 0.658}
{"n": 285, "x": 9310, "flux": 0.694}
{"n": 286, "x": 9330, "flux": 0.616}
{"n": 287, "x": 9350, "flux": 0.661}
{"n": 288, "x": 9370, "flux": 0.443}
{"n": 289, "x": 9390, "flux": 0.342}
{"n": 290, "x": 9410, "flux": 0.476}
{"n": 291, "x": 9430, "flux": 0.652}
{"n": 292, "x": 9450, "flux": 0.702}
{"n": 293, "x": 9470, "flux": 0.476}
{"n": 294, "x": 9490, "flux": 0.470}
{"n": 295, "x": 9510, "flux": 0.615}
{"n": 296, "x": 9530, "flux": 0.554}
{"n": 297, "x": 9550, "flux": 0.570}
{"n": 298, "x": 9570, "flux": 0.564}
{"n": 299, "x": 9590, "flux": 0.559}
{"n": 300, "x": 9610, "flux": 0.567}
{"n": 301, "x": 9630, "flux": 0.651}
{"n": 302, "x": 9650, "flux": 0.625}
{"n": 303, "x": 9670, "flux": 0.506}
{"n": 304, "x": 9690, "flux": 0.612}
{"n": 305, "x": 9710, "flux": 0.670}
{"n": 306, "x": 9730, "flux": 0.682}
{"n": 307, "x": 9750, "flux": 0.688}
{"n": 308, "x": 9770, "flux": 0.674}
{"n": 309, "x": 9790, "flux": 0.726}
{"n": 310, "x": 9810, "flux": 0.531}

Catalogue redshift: 1.23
